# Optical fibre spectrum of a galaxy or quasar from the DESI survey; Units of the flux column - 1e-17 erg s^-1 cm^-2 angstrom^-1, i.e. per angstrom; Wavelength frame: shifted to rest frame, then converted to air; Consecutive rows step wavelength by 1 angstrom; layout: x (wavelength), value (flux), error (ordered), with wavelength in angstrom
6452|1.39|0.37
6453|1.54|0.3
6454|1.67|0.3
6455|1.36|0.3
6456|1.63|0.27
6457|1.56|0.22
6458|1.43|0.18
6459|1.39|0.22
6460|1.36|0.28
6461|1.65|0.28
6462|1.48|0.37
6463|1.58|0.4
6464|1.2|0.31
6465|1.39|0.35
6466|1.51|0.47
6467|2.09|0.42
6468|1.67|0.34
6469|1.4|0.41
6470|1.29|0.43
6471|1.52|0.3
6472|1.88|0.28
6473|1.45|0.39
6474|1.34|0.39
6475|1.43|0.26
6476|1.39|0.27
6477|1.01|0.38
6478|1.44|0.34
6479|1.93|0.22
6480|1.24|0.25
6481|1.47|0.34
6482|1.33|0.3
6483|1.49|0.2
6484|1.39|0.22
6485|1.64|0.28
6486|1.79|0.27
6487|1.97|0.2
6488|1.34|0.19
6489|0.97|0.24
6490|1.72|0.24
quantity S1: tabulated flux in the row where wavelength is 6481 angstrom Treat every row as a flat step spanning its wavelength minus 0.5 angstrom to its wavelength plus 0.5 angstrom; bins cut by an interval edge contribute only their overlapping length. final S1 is 1.47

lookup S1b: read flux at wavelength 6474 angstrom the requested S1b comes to 1.34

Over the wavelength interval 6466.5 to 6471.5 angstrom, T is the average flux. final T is 1.59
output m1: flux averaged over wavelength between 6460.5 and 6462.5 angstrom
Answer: 1.56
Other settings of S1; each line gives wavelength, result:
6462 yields 1.48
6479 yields 1.93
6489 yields 0.97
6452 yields 1.39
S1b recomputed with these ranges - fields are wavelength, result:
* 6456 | 1.63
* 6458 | 1.43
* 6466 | 1.51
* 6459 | 1.39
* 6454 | 1.67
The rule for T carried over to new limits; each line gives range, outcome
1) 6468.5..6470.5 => 1.34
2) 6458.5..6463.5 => 1.49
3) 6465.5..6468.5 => 1.76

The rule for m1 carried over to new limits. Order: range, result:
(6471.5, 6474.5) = 1.56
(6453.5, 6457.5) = 1.56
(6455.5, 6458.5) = 1.54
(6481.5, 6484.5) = 1.4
